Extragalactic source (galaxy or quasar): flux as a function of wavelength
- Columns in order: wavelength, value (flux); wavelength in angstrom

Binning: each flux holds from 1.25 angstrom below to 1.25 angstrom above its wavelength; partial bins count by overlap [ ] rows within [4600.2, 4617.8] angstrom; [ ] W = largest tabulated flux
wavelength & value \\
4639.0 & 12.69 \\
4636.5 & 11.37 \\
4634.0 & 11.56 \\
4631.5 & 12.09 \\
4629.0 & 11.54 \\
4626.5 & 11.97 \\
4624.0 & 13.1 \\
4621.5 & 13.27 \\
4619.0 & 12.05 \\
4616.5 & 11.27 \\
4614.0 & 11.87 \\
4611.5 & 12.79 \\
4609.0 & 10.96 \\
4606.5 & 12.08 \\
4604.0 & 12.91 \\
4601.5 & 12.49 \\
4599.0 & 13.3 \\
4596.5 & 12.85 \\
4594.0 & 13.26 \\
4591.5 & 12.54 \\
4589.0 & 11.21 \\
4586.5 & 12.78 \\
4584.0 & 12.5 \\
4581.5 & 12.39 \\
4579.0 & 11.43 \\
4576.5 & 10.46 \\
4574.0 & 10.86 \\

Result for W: 12.91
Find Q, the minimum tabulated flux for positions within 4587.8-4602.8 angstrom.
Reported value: 11.21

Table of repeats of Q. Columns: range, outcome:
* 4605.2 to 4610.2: 10.96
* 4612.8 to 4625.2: 11.27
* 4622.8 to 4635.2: 11.54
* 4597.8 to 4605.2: 12.49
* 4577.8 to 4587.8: 11.43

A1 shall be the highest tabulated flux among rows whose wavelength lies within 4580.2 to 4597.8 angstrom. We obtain 13.26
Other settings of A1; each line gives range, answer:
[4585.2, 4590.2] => 12.78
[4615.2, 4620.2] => 12.05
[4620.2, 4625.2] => 13.27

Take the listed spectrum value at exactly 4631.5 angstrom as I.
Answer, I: 12.09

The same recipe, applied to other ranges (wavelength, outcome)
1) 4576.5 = 10.46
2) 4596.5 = 12.85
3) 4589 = 11.21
